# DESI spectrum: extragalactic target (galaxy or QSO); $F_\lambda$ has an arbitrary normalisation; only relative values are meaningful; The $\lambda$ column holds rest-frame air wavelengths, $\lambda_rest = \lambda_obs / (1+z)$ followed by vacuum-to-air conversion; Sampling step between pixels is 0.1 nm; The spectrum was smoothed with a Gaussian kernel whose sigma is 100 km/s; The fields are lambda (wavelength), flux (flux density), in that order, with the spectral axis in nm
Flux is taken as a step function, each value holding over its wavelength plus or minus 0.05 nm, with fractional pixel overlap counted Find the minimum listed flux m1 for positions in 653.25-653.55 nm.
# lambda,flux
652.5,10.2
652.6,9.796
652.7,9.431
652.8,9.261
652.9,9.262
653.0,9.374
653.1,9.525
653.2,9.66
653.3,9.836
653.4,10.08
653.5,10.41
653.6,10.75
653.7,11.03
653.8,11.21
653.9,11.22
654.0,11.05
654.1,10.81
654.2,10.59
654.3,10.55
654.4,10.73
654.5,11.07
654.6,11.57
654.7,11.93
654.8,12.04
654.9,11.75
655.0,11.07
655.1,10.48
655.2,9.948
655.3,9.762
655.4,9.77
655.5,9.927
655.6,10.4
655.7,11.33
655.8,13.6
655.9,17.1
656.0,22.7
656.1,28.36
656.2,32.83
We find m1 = 9.836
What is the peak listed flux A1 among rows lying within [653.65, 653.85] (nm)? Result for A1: 11.21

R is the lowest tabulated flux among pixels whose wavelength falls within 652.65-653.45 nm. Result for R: 9.261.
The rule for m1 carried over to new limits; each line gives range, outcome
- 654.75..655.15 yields 10.48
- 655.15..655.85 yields 9.762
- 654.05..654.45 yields 10.55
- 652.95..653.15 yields 9.374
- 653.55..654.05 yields 10.75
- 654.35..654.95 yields 10.73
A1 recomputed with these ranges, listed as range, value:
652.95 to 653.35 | 9.836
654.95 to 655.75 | 11.33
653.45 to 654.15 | 11.22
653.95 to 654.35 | 11.05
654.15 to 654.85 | 12.04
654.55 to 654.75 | 11.93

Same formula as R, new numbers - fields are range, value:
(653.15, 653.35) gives 9.66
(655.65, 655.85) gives 11.33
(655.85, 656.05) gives 17.1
